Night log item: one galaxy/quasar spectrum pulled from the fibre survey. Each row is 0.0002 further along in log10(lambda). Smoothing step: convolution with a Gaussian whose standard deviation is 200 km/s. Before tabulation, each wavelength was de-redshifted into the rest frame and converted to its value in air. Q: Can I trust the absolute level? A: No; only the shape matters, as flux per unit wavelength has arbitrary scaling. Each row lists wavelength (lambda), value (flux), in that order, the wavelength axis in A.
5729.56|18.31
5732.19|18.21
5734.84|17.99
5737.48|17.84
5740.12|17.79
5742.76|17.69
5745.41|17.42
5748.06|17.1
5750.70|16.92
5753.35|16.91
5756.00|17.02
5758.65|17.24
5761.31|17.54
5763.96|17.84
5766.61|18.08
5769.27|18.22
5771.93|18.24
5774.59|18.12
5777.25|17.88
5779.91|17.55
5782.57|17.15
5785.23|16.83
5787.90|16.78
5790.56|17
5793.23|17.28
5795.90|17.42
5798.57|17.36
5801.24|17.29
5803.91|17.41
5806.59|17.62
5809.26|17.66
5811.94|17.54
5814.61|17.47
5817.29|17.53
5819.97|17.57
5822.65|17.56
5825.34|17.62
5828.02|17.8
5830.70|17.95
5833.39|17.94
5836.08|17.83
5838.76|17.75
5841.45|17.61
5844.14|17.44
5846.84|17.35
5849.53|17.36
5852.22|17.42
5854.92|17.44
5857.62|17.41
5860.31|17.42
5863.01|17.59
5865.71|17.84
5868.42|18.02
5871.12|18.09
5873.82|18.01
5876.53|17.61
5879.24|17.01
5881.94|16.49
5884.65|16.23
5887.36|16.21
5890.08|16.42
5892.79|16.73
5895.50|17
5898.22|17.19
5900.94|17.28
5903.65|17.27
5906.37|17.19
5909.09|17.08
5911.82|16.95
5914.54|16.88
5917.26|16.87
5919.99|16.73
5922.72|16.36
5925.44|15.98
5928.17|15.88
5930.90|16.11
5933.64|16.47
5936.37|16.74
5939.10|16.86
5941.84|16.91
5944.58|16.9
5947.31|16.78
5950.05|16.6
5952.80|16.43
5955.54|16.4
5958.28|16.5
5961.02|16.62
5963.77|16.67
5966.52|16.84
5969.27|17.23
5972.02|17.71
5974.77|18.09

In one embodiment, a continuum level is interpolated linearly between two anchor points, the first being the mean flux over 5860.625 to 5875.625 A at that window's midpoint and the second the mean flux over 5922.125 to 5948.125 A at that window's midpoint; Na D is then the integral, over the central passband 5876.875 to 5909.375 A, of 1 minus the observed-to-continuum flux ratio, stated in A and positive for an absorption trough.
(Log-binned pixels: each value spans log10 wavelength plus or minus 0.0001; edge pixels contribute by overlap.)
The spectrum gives 0.9 A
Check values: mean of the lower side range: 17.9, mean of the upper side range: 16.5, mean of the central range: 16.9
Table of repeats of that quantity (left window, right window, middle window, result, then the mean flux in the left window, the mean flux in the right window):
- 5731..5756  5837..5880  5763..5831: 0.0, 17.5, 17.6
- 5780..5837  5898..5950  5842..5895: -0.6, 17.5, 16.7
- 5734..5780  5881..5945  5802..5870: -1.8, 17.6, 16.7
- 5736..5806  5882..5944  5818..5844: -0.9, 17.5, 16.7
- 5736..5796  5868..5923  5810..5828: -0.3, 17.5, 17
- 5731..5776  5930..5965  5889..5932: 0.2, 17.7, 16.6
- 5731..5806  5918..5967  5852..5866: -0.4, 17.5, 16.5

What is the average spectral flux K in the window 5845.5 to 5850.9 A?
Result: 17.4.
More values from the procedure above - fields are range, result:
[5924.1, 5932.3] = 16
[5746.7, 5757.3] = 17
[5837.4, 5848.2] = 17.5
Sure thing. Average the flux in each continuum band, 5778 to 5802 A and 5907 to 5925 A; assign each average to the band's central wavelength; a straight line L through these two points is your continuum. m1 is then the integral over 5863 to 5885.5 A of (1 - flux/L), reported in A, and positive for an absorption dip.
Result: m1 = -0.7 A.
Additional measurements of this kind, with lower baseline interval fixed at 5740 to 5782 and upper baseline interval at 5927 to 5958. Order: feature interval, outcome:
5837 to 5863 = -0.6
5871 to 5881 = -0.4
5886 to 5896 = 0.2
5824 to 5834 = -0.4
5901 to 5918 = -0.3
